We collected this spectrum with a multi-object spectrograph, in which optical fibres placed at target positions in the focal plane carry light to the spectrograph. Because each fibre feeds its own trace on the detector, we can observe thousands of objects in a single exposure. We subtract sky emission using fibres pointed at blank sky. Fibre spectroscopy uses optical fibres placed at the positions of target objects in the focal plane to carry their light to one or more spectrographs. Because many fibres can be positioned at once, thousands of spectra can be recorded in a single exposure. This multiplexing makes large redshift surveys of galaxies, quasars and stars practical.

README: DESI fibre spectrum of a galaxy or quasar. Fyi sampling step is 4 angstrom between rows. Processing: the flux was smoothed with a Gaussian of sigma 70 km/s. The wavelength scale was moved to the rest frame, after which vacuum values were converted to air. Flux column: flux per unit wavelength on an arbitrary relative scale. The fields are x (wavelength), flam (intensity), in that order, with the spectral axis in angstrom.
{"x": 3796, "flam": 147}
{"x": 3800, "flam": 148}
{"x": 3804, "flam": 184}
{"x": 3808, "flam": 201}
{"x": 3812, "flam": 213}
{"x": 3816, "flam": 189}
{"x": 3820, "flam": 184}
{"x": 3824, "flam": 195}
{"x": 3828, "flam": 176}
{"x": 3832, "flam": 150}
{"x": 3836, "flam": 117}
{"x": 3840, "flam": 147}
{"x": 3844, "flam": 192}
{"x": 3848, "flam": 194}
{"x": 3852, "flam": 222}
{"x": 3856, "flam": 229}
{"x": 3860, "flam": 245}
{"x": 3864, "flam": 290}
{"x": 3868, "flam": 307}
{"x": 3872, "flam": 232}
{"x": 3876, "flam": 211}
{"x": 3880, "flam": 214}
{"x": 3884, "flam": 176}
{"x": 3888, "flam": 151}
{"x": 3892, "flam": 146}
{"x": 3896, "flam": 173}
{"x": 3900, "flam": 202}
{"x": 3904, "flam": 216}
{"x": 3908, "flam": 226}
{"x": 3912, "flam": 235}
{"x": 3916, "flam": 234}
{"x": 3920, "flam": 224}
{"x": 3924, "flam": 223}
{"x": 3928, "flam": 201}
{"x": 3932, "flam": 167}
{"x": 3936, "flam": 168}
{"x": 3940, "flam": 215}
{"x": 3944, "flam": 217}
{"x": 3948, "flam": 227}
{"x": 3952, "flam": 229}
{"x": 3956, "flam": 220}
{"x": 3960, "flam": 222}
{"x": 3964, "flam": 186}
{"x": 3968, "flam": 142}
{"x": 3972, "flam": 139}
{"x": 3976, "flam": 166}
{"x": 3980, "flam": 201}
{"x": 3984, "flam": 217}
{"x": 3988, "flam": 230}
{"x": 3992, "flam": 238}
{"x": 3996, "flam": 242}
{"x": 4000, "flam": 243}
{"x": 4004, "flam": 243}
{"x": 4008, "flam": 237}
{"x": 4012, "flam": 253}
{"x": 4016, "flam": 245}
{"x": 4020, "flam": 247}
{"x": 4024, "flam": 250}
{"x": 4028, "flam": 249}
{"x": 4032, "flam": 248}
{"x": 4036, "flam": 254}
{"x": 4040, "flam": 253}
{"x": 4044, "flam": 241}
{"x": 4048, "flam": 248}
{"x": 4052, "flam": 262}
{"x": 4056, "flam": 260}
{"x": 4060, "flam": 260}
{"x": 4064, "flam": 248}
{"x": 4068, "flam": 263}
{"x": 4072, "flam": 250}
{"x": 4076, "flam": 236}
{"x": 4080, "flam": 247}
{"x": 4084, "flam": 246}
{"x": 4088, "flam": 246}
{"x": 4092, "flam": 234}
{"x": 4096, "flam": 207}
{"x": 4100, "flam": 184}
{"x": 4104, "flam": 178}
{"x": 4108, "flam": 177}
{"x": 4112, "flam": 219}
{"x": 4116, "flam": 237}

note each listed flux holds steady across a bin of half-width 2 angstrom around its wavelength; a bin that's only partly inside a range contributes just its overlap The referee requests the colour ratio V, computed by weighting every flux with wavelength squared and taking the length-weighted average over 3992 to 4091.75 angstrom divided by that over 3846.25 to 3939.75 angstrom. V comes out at 1.3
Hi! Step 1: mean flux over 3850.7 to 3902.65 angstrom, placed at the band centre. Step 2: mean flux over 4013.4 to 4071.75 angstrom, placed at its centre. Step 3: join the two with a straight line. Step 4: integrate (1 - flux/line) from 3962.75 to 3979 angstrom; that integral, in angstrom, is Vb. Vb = 5.26 angstrom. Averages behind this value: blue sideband 215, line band 160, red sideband 252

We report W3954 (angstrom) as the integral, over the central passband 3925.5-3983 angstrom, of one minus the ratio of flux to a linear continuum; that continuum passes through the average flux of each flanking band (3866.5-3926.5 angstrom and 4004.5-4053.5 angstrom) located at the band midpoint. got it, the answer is 8.4 angstrom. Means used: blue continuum 210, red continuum 249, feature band 194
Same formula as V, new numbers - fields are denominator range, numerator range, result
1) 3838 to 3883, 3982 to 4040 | 1.17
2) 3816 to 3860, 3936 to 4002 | 1.20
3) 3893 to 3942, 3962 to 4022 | 1.09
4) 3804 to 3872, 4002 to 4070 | 1.36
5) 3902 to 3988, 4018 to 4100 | 1.28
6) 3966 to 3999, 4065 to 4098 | 1.28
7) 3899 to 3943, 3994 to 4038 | 1.23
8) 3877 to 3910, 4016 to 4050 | 1.41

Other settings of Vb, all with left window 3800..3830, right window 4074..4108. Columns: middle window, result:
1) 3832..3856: 1.91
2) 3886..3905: 2.14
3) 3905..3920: -2.25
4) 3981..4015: -4.51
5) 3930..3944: 0.99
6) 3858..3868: -4.18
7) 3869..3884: -1.80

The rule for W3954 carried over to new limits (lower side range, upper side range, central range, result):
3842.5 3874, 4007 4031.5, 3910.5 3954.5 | 5.5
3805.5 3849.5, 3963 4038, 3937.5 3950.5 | -0.6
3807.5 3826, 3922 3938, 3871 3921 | -2.7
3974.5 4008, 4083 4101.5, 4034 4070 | -4.9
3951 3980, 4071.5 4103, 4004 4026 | -4.6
